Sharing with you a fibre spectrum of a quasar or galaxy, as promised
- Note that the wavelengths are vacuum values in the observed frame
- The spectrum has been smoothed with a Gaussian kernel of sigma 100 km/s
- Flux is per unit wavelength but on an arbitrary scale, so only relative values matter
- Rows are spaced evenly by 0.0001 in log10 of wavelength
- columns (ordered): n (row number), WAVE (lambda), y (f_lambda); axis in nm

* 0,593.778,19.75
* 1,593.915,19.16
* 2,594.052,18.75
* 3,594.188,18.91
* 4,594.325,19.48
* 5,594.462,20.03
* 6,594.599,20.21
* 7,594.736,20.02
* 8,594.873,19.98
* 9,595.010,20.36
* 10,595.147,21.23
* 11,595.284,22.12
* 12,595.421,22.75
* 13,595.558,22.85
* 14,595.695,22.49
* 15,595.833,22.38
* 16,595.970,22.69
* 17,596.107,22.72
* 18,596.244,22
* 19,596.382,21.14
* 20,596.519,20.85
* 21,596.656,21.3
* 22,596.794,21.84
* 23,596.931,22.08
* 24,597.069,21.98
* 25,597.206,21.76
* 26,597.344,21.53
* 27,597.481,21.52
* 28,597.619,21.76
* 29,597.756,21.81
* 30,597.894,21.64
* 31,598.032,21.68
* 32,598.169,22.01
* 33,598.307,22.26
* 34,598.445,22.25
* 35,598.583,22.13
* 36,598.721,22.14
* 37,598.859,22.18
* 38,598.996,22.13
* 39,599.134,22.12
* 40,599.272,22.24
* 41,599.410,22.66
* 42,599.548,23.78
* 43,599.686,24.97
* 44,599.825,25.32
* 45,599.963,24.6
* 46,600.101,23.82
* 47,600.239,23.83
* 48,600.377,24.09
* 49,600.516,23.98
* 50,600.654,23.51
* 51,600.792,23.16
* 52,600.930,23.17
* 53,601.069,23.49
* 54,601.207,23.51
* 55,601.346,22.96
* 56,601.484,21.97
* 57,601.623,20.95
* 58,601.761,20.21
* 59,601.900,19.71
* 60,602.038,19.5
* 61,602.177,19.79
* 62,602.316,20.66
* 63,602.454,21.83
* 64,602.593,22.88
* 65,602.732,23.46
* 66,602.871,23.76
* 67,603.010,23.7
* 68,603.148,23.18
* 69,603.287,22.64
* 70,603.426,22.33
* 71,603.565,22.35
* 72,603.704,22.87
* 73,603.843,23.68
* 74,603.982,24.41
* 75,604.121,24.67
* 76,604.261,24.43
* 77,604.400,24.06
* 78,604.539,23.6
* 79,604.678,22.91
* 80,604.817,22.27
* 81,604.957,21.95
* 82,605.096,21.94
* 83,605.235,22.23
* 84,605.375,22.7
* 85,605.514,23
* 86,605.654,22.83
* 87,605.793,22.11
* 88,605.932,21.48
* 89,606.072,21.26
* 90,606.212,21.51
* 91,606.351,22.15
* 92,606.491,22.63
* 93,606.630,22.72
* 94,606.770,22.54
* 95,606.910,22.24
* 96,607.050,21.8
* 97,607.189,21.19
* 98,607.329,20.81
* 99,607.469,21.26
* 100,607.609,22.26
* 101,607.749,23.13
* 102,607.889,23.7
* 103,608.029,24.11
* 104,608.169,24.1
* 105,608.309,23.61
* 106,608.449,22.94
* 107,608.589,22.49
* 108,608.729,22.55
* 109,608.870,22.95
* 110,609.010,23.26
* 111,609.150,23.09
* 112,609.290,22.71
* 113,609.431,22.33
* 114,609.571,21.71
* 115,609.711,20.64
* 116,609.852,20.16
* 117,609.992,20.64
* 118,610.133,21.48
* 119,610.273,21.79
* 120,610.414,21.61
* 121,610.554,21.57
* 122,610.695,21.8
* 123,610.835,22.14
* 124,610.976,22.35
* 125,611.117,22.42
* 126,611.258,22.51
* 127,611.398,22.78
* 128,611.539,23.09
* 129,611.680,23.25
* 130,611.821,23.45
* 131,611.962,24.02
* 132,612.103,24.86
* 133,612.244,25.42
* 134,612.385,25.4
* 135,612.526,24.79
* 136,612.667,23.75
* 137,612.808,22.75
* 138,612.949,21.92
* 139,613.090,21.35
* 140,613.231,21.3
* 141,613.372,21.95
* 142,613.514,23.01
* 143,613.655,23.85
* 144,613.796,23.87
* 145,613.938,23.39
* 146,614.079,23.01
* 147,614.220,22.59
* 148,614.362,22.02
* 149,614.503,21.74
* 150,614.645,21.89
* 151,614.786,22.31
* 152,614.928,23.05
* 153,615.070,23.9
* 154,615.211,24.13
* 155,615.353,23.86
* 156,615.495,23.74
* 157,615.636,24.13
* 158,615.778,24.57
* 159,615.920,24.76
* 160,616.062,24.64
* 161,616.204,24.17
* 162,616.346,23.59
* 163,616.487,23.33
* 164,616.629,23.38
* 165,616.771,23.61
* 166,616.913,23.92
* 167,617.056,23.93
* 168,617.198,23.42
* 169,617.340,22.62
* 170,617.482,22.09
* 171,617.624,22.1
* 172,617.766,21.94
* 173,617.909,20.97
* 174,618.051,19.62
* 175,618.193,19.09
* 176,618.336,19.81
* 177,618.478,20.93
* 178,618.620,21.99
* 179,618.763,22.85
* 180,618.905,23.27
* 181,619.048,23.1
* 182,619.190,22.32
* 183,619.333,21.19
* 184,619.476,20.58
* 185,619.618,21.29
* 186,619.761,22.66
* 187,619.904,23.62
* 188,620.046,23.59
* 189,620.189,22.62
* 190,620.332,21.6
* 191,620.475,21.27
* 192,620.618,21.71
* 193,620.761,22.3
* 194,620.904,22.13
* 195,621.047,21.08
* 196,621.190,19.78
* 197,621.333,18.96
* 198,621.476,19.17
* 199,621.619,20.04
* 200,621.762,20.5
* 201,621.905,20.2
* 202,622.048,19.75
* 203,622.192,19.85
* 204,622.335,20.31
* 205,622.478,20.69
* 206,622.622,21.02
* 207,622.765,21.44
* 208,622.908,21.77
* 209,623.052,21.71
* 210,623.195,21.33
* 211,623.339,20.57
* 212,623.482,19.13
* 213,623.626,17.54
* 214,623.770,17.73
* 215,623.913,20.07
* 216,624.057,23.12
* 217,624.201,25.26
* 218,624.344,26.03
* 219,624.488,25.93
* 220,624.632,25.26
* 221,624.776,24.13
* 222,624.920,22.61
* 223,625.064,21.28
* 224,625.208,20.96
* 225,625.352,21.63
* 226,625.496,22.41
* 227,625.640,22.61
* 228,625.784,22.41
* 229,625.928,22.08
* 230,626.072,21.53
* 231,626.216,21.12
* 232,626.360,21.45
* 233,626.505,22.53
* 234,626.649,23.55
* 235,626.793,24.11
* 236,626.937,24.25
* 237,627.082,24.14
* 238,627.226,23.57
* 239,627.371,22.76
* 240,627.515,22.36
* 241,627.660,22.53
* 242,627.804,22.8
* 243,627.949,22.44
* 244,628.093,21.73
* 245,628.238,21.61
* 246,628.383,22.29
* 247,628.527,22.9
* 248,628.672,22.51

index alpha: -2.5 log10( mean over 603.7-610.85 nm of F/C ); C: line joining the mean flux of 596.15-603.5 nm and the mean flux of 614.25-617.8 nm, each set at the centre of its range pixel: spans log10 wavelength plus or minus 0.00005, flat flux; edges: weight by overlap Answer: 0.02 mag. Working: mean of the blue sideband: 22.4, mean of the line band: 22.5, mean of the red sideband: 23.3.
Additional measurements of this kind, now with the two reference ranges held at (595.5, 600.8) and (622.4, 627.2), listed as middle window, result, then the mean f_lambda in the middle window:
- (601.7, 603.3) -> 0.04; 21.8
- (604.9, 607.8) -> 0.02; 22.1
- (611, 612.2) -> -0.04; 23.3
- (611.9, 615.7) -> -0.04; 23.3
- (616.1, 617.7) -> -0.05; 23.3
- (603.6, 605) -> -0.05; 23.5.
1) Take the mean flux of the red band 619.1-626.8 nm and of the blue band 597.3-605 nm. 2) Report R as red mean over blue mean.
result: 0.95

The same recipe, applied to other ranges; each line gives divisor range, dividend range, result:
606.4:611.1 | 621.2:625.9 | 0.96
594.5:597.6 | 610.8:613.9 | 1.07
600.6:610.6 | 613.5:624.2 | 0.98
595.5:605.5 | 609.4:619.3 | 1.01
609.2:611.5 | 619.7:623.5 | 0.97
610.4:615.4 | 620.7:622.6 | 0.89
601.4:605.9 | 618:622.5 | 0.94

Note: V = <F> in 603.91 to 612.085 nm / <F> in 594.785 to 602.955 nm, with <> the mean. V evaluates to 1.0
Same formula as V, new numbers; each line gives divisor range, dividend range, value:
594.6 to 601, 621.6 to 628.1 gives 0.98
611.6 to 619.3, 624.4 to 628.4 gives 0.99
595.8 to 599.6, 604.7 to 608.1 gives 1.01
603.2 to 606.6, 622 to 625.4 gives 0.95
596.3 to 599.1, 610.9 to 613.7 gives 1.06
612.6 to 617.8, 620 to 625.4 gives 0.93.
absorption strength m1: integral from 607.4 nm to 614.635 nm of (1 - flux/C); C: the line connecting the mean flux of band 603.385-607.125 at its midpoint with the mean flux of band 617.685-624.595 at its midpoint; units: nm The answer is -0.17 nm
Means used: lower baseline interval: 22.7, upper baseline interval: 21.3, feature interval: 22.7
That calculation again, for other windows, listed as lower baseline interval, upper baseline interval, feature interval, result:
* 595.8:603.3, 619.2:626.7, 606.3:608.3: -0.03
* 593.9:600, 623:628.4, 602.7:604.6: -0.14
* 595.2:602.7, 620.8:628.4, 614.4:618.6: -0.16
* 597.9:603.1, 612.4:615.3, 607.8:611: 0.06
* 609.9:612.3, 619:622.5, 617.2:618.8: 0.02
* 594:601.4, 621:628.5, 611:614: -0.18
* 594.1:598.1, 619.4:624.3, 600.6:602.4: -0.03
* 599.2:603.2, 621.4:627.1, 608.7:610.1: 0.03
